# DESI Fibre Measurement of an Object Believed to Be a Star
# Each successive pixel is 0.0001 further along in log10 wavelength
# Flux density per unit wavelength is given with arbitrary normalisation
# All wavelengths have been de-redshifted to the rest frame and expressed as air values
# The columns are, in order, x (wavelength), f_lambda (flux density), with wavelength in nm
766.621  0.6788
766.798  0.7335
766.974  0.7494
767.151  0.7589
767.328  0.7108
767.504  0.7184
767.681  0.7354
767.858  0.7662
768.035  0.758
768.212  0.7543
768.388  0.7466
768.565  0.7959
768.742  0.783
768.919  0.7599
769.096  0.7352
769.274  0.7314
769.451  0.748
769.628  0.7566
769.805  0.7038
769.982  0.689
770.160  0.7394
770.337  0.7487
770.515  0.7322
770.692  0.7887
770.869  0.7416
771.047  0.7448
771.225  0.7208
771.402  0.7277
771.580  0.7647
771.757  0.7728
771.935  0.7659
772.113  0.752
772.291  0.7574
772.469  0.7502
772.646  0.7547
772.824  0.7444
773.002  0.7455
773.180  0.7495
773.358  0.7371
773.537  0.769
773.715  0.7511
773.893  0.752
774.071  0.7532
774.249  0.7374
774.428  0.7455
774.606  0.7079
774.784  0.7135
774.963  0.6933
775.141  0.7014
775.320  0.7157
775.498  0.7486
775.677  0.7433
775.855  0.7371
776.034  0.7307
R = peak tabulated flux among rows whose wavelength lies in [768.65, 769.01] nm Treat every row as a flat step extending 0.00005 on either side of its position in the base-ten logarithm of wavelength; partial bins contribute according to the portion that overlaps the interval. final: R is 0.783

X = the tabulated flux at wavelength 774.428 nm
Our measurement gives 0.7455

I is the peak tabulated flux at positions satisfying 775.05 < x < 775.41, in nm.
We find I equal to 0.7157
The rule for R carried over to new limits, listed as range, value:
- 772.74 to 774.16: 0.769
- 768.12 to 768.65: 0.7959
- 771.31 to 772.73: 0.7728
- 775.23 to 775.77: 0.7486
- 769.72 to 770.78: 0.7887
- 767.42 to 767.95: 0.7662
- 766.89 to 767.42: 0.7589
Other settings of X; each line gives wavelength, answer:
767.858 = 0.7662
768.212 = 0.7543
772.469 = 0.7502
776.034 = 0.7307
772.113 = 0.752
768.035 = 0.758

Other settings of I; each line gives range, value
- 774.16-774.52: 0.7455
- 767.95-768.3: 0.758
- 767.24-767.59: 0.7184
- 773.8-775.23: 0.7532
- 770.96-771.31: 0.7448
